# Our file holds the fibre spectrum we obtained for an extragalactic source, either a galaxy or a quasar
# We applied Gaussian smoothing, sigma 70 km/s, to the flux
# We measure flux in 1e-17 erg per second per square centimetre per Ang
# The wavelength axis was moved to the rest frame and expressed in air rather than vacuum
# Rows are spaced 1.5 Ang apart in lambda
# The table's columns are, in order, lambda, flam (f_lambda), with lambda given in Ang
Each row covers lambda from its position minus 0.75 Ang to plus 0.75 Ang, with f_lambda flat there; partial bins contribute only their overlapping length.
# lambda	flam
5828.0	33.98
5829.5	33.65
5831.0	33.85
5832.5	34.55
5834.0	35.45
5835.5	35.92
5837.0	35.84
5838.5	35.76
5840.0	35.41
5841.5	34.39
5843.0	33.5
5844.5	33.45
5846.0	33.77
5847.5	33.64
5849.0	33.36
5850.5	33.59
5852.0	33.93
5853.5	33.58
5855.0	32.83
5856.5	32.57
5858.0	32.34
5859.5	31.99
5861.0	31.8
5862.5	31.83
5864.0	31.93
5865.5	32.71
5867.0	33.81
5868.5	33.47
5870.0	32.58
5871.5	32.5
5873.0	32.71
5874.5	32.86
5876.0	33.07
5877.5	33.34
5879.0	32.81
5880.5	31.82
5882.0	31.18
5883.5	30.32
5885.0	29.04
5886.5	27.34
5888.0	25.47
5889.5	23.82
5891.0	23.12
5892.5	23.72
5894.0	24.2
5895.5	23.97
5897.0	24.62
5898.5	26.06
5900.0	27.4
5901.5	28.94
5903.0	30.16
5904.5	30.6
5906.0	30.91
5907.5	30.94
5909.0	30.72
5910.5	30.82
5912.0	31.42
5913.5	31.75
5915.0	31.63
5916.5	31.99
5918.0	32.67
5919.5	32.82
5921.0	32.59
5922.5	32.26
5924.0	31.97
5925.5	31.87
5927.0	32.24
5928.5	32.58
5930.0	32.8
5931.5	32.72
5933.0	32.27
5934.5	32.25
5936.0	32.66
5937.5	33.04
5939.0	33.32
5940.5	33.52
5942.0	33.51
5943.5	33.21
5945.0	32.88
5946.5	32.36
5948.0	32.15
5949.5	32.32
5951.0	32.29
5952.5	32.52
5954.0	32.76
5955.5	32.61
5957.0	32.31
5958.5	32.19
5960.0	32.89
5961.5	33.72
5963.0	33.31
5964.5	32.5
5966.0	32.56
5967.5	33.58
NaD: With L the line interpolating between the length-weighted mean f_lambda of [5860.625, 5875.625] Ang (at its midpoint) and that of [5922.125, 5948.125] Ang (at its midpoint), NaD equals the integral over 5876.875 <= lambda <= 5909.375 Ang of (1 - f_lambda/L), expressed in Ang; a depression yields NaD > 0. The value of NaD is 4.5 Ang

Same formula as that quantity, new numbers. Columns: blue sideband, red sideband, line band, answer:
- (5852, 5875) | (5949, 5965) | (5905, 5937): 0.7 Ang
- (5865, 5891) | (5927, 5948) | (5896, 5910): 1.2 Ang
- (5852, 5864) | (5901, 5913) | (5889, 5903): 2.5 Ang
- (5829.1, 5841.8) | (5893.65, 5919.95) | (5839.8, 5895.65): 2.3 Ang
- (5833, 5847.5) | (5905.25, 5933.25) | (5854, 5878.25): 0.8 Ang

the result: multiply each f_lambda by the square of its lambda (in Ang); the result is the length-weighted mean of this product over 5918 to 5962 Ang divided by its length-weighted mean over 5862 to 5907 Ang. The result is 1.13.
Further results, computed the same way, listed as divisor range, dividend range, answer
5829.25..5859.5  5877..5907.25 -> 0.83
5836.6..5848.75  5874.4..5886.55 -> 0.93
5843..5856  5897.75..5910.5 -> 0.90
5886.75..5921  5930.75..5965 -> 1.16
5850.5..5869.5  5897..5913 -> 0.92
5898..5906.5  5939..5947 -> 1.16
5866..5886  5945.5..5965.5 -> 1.04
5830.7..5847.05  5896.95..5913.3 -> 0.87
